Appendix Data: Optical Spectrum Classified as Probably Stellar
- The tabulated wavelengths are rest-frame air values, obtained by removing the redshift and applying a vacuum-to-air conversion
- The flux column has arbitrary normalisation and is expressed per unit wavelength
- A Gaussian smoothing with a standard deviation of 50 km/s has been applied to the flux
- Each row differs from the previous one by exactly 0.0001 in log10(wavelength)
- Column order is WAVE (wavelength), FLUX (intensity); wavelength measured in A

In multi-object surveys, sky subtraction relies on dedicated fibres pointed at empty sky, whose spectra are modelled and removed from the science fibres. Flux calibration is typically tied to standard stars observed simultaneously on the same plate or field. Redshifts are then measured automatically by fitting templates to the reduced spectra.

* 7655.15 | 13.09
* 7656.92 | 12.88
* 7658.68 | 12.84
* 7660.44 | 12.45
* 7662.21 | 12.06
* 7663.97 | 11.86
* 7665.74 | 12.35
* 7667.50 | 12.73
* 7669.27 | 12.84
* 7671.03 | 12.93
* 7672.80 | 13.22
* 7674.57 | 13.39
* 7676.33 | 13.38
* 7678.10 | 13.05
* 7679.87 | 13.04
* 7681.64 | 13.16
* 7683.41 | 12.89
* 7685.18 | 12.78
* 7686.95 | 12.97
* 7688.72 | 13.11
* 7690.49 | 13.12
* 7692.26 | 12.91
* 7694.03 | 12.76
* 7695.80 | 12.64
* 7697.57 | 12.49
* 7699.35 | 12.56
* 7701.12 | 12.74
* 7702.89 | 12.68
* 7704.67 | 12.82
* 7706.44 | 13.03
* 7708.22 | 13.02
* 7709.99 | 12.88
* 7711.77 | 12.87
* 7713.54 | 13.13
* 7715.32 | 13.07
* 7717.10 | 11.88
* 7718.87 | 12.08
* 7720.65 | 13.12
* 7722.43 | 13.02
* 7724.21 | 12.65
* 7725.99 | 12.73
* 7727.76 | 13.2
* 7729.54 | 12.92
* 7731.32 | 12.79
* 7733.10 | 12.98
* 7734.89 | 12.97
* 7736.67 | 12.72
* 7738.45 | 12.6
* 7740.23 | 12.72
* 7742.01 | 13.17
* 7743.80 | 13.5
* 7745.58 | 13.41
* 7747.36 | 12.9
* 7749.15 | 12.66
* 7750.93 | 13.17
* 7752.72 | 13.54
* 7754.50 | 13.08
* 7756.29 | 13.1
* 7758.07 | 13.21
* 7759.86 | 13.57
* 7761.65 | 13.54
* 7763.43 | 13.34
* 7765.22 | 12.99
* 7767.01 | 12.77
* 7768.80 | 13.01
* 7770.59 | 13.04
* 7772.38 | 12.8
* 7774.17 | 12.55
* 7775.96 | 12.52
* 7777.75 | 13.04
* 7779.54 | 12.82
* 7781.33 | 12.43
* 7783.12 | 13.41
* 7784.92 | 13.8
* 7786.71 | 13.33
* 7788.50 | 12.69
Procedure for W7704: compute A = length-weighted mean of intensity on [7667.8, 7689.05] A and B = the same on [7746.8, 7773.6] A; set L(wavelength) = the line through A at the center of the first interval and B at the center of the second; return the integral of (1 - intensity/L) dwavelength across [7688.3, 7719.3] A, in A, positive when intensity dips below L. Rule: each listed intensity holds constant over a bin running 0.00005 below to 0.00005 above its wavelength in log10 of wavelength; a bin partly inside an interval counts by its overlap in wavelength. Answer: 0.7 A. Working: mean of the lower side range 13.1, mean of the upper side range 13.1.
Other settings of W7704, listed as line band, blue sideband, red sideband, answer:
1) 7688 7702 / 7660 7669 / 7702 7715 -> -0.06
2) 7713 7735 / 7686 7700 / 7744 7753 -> 0.34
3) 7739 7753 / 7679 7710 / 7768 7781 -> -0.30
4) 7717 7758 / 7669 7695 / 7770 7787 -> 0.19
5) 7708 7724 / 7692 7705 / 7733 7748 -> 0.05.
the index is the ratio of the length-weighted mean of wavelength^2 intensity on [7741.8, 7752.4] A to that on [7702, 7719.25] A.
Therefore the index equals 1.04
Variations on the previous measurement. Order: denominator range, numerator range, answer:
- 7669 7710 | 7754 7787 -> 1.03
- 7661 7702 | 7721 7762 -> 1.03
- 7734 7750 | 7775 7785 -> 1.01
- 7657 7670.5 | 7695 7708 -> 1.03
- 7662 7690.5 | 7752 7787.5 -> 1.04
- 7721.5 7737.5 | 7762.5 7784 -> 1.01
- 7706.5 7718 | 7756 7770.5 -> 1.04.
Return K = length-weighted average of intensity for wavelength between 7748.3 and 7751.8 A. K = 12.9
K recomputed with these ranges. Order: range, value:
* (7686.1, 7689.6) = 13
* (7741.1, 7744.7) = 13.3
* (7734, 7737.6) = 12.9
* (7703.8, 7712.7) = 12.9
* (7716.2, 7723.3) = 12.5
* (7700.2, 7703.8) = 12.7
